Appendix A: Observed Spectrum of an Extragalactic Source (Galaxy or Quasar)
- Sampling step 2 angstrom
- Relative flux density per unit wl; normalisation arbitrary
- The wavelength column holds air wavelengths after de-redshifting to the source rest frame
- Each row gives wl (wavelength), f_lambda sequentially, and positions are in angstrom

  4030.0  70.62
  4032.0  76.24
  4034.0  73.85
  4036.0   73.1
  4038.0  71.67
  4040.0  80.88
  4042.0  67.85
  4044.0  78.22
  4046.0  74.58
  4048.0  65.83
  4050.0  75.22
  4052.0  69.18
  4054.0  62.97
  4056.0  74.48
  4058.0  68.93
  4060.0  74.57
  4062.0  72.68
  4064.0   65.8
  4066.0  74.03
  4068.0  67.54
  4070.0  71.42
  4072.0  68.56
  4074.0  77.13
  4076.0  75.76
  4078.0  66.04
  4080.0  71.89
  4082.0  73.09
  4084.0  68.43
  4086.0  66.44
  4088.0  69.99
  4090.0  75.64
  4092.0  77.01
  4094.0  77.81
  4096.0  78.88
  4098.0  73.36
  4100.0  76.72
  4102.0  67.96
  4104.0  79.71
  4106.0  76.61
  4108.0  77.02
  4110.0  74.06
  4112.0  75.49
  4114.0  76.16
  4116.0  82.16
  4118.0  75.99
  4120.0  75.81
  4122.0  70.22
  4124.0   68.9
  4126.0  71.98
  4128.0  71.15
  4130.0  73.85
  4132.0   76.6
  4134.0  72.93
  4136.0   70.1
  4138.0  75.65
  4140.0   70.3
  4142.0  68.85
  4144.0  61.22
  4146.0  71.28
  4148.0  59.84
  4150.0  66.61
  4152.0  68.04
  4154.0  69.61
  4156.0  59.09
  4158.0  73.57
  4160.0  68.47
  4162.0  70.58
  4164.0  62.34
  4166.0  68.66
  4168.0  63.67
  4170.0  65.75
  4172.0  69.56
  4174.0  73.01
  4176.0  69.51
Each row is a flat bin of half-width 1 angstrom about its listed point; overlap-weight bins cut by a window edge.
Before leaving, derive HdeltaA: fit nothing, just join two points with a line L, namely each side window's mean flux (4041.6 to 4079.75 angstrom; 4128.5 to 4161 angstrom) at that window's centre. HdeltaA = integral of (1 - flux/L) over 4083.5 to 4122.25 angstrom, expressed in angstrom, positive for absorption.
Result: -2.6 angstrom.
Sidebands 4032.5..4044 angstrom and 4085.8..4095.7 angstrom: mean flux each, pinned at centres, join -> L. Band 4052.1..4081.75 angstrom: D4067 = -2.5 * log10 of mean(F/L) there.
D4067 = 0.05 mag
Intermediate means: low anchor 74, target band 70.8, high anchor 74.3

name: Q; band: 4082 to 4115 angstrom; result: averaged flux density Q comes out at 74.4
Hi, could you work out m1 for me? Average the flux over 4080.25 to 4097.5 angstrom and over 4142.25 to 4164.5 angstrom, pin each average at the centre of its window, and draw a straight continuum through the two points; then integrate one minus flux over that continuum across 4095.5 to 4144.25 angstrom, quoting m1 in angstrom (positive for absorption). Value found -2.6 angstrom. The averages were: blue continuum 73.3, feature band 73.8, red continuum 66.6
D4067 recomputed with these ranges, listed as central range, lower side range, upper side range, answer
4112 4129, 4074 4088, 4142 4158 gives -0.09 mag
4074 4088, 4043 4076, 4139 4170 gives -0.01 mag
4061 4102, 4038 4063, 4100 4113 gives 0.02 mag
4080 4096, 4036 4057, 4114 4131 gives 0.00 mag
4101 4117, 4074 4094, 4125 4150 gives -0.07 mag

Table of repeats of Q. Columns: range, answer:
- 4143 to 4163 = 66.8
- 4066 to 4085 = 71.2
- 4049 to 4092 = 71.1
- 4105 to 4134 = 74.7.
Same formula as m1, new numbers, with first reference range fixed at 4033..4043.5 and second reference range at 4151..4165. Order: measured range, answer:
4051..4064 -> 0.46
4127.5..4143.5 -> -0.83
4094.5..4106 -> -0.84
